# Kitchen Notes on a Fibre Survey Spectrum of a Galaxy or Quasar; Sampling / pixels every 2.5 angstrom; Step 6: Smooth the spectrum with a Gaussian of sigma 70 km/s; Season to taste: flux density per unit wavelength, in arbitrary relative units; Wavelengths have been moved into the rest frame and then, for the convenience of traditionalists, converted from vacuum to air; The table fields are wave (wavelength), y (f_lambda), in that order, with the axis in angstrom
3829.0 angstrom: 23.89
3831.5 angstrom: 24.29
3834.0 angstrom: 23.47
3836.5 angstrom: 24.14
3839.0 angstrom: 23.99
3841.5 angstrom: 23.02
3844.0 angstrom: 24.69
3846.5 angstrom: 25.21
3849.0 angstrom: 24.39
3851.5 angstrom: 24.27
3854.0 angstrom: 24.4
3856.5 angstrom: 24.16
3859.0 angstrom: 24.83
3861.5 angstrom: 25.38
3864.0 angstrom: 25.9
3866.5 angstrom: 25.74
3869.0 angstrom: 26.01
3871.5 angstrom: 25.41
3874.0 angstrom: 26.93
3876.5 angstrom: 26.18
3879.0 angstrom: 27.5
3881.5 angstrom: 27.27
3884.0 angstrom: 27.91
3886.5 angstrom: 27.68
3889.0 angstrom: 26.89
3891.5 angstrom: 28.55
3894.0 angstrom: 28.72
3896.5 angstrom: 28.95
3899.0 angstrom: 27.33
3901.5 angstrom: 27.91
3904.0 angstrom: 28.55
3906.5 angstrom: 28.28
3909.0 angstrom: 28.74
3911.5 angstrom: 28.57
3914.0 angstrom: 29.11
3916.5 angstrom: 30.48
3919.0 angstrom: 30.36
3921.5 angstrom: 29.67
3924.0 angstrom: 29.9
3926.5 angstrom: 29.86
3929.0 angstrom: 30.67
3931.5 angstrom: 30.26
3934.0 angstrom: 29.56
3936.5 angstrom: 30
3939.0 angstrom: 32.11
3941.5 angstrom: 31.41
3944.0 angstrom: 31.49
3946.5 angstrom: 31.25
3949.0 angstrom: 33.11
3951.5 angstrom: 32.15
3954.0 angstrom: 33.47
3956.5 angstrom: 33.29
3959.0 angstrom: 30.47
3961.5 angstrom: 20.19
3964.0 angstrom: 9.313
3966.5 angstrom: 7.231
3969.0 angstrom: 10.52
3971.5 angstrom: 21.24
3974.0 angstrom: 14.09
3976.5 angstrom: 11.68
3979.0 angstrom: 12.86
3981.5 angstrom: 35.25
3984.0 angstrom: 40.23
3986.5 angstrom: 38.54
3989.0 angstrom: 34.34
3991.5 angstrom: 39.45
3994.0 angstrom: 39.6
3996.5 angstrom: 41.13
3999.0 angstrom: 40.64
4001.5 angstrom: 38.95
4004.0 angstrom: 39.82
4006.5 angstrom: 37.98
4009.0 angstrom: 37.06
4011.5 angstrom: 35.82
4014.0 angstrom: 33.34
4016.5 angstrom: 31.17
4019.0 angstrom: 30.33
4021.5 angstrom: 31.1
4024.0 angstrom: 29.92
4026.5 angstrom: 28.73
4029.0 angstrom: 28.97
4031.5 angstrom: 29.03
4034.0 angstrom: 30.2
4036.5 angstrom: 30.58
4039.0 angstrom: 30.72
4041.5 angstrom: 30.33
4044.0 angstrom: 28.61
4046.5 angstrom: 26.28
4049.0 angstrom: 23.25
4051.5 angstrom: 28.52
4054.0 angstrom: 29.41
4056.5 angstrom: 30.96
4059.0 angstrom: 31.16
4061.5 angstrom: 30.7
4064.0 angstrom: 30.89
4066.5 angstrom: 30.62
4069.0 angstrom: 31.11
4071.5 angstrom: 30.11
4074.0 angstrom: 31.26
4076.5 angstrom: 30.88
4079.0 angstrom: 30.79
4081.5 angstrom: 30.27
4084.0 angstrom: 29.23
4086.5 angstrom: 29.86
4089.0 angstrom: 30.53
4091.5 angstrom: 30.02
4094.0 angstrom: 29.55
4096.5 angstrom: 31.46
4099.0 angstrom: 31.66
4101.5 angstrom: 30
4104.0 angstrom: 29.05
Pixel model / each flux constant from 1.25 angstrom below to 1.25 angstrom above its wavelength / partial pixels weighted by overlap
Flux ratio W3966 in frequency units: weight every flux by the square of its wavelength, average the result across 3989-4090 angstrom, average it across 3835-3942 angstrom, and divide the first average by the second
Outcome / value 1.26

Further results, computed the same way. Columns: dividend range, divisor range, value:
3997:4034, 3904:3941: 1.19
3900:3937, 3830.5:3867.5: 1.24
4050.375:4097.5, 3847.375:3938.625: 1.20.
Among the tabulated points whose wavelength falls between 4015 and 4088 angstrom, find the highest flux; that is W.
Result 31.26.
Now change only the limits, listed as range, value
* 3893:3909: 28.95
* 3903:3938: 30.67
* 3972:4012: 41.13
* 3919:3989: 40.23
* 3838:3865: 25.9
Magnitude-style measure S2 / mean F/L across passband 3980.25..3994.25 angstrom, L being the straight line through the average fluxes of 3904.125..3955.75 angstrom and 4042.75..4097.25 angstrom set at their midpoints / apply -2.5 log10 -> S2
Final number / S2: -0.243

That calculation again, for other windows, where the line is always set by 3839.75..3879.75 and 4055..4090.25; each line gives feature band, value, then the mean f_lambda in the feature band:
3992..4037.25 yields -0.178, 34.3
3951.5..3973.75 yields 0.299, 21.1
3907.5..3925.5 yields -0.112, 29.5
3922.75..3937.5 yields -0.116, 30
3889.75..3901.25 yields -0.087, 28.3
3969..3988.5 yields 0.165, 24.3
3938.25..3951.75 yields -0.166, 31.9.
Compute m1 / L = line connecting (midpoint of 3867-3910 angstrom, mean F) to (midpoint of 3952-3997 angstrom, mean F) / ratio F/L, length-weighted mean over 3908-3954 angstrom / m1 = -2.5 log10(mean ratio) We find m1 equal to -0.14 mag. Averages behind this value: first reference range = 27.5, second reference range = 26.1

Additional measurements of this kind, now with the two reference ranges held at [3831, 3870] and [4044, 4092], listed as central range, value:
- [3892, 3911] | -0.10 mag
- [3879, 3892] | -0.09 mag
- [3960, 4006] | 0.01 mag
